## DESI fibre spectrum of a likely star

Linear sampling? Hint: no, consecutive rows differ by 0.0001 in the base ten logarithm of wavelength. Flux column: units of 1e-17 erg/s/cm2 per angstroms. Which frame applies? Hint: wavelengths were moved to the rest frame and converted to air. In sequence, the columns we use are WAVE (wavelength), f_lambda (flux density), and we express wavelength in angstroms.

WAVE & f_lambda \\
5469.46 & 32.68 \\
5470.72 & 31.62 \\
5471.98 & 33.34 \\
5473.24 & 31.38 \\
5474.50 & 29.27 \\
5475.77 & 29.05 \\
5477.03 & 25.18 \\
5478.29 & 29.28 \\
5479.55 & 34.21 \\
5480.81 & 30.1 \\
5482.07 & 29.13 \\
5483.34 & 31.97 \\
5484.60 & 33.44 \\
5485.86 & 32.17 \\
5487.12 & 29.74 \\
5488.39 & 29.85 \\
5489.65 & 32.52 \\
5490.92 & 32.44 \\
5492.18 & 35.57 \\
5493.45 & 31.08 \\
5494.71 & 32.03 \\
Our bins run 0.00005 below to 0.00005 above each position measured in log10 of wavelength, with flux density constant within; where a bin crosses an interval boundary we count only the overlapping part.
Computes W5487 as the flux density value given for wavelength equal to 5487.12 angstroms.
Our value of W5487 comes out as 29.74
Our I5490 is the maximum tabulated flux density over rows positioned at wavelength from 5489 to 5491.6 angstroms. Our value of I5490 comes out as 32.52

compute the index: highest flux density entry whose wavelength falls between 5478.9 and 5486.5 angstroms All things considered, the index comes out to 34.21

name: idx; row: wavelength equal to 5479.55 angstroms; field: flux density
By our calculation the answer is 34.21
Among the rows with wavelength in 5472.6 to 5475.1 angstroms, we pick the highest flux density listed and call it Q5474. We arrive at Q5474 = 31.38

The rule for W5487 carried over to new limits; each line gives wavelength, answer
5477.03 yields 25.18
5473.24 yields 31.38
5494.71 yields 32.03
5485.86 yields 32.17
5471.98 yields 33.34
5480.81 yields 30.1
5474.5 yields 29.27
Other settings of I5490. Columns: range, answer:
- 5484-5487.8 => 33.44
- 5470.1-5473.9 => 33.34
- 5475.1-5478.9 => 29.28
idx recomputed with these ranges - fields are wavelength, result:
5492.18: 35.57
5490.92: 32.44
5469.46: 32.68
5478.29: 29.28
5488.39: 29.85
